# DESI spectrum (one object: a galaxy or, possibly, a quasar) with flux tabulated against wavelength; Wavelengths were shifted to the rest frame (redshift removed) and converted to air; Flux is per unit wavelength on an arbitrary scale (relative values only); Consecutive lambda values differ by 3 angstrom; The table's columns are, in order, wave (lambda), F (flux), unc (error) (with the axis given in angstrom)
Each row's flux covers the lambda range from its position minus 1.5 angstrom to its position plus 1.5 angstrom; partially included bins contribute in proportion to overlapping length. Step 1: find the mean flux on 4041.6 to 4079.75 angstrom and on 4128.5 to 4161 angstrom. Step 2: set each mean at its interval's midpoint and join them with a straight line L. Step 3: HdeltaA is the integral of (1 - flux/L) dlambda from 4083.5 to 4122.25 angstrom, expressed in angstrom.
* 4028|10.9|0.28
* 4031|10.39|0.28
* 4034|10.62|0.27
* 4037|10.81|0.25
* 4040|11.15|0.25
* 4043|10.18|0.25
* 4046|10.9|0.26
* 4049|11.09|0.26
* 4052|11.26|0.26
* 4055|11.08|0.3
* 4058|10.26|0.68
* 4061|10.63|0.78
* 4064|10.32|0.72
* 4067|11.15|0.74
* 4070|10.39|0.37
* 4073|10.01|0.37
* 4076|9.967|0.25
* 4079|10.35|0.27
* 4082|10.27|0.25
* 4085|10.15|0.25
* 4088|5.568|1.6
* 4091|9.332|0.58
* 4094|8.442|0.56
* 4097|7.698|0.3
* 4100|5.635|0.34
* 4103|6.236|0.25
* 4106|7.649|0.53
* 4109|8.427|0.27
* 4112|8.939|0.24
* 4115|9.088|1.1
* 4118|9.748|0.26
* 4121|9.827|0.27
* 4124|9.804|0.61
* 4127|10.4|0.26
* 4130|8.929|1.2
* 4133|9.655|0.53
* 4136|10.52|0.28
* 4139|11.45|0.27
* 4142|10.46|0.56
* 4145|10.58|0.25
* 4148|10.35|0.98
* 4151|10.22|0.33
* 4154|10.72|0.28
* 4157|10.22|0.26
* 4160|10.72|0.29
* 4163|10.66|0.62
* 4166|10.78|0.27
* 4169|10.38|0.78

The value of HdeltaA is 8.4 angstrom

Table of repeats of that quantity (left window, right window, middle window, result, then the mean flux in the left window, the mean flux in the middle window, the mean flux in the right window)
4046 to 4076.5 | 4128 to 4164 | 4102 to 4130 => 4.05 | 10.7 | 8.95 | 10.4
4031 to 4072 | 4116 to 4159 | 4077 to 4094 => 2.31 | 10.7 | 9.1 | 10.2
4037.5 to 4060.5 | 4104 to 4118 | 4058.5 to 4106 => 3.05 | 10.8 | 9.06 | 8.57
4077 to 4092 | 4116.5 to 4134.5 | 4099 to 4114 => 3.13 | 9.16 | 7.49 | 9.73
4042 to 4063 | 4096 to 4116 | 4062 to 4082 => -1.55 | 10.8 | 10.4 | 7.63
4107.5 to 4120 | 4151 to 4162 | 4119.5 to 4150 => -1.28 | 9.08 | 10.2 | 10.5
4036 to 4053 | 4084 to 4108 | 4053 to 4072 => -1.81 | 10.9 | 10.6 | 7.55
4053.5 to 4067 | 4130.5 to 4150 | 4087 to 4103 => 4.94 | 10.6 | 7.29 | 10.4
